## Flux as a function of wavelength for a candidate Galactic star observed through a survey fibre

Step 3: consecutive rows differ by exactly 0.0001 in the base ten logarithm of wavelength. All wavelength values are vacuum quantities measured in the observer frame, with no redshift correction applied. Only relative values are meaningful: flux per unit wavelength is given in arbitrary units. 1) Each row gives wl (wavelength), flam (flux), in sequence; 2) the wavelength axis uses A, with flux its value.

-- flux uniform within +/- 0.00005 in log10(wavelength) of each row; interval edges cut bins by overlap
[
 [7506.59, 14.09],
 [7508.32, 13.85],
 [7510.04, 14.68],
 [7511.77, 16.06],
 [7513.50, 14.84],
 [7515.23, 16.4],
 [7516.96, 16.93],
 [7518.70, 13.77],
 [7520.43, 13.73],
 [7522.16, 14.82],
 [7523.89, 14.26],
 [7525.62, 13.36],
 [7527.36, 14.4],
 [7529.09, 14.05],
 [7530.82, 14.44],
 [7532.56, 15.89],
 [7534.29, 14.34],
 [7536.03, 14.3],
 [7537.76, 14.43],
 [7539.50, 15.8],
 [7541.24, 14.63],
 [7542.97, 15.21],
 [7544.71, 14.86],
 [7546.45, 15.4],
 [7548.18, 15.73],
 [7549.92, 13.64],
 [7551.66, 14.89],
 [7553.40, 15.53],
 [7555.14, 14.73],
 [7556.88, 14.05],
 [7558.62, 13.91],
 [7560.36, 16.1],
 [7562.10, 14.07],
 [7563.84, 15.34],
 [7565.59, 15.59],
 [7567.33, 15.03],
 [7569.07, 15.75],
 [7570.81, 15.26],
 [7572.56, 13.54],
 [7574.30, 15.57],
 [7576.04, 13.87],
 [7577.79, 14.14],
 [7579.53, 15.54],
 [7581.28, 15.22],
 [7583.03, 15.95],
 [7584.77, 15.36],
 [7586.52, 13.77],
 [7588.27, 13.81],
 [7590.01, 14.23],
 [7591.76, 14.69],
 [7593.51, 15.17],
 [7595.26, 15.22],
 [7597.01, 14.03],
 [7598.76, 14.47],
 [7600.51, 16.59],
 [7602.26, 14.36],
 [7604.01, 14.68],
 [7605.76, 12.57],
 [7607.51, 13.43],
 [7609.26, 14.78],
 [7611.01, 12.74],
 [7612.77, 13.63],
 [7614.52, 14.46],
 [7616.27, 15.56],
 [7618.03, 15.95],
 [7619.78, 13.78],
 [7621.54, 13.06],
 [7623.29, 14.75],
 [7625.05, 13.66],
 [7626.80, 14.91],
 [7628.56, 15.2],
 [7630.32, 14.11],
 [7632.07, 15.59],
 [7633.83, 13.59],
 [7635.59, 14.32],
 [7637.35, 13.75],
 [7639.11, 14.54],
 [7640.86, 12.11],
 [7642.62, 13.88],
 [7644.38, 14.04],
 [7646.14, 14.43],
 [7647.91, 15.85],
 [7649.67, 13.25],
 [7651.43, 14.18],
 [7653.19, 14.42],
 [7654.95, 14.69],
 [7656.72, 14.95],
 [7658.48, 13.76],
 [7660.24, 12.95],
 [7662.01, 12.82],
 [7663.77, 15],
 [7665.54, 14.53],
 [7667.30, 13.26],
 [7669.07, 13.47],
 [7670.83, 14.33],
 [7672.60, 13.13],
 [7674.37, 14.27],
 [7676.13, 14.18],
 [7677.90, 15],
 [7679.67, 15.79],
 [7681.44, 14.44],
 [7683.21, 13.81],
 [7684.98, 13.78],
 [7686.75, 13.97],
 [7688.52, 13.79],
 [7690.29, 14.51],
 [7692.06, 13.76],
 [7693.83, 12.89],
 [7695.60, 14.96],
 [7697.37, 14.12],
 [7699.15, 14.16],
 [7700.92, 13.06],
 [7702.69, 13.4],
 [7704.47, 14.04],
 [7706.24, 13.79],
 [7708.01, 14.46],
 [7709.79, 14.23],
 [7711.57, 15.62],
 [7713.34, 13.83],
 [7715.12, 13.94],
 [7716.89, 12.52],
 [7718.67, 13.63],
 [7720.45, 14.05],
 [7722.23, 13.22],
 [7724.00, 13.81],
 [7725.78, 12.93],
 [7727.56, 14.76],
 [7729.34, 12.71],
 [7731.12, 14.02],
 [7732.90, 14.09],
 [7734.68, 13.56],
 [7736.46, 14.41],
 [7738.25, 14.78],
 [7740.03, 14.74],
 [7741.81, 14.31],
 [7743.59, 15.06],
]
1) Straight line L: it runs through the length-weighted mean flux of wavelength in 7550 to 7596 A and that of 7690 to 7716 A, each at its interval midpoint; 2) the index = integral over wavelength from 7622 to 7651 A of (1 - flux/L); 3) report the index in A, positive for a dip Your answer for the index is 0.4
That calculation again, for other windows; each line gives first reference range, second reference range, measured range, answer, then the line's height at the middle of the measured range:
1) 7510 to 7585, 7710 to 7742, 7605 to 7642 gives 0.93 A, 14.5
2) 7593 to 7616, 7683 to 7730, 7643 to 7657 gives -0.31 A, 14.1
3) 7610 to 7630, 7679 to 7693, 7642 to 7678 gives 0.39 A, 14.3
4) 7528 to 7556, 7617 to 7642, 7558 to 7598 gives -0.63 A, 14.6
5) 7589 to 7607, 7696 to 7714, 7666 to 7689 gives 0.18 A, 14.2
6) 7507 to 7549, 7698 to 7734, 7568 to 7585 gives -0.51 A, 14.6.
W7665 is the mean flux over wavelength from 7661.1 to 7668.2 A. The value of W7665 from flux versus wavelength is 13.9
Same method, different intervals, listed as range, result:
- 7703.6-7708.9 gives 14.1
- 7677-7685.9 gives 14.5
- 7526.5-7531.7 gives 14.3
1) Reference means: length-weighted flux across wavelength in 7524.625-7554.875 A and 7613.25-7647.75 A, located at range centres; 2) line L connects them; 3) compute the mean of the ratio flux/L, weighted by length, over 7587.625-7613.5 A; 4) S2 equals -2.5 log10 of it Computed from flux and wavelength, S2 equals 0.01 mag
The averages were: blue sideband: 14.8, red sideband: 14.3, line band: 14.3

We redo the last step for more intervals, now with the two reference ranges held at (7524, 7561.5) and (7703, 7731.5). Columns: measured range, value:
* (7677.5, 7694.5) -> -0.01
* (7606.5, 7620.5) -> 0.01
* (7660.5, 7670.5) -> 0.02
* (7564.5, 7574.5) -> -0.04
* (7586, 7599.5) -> 0.00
